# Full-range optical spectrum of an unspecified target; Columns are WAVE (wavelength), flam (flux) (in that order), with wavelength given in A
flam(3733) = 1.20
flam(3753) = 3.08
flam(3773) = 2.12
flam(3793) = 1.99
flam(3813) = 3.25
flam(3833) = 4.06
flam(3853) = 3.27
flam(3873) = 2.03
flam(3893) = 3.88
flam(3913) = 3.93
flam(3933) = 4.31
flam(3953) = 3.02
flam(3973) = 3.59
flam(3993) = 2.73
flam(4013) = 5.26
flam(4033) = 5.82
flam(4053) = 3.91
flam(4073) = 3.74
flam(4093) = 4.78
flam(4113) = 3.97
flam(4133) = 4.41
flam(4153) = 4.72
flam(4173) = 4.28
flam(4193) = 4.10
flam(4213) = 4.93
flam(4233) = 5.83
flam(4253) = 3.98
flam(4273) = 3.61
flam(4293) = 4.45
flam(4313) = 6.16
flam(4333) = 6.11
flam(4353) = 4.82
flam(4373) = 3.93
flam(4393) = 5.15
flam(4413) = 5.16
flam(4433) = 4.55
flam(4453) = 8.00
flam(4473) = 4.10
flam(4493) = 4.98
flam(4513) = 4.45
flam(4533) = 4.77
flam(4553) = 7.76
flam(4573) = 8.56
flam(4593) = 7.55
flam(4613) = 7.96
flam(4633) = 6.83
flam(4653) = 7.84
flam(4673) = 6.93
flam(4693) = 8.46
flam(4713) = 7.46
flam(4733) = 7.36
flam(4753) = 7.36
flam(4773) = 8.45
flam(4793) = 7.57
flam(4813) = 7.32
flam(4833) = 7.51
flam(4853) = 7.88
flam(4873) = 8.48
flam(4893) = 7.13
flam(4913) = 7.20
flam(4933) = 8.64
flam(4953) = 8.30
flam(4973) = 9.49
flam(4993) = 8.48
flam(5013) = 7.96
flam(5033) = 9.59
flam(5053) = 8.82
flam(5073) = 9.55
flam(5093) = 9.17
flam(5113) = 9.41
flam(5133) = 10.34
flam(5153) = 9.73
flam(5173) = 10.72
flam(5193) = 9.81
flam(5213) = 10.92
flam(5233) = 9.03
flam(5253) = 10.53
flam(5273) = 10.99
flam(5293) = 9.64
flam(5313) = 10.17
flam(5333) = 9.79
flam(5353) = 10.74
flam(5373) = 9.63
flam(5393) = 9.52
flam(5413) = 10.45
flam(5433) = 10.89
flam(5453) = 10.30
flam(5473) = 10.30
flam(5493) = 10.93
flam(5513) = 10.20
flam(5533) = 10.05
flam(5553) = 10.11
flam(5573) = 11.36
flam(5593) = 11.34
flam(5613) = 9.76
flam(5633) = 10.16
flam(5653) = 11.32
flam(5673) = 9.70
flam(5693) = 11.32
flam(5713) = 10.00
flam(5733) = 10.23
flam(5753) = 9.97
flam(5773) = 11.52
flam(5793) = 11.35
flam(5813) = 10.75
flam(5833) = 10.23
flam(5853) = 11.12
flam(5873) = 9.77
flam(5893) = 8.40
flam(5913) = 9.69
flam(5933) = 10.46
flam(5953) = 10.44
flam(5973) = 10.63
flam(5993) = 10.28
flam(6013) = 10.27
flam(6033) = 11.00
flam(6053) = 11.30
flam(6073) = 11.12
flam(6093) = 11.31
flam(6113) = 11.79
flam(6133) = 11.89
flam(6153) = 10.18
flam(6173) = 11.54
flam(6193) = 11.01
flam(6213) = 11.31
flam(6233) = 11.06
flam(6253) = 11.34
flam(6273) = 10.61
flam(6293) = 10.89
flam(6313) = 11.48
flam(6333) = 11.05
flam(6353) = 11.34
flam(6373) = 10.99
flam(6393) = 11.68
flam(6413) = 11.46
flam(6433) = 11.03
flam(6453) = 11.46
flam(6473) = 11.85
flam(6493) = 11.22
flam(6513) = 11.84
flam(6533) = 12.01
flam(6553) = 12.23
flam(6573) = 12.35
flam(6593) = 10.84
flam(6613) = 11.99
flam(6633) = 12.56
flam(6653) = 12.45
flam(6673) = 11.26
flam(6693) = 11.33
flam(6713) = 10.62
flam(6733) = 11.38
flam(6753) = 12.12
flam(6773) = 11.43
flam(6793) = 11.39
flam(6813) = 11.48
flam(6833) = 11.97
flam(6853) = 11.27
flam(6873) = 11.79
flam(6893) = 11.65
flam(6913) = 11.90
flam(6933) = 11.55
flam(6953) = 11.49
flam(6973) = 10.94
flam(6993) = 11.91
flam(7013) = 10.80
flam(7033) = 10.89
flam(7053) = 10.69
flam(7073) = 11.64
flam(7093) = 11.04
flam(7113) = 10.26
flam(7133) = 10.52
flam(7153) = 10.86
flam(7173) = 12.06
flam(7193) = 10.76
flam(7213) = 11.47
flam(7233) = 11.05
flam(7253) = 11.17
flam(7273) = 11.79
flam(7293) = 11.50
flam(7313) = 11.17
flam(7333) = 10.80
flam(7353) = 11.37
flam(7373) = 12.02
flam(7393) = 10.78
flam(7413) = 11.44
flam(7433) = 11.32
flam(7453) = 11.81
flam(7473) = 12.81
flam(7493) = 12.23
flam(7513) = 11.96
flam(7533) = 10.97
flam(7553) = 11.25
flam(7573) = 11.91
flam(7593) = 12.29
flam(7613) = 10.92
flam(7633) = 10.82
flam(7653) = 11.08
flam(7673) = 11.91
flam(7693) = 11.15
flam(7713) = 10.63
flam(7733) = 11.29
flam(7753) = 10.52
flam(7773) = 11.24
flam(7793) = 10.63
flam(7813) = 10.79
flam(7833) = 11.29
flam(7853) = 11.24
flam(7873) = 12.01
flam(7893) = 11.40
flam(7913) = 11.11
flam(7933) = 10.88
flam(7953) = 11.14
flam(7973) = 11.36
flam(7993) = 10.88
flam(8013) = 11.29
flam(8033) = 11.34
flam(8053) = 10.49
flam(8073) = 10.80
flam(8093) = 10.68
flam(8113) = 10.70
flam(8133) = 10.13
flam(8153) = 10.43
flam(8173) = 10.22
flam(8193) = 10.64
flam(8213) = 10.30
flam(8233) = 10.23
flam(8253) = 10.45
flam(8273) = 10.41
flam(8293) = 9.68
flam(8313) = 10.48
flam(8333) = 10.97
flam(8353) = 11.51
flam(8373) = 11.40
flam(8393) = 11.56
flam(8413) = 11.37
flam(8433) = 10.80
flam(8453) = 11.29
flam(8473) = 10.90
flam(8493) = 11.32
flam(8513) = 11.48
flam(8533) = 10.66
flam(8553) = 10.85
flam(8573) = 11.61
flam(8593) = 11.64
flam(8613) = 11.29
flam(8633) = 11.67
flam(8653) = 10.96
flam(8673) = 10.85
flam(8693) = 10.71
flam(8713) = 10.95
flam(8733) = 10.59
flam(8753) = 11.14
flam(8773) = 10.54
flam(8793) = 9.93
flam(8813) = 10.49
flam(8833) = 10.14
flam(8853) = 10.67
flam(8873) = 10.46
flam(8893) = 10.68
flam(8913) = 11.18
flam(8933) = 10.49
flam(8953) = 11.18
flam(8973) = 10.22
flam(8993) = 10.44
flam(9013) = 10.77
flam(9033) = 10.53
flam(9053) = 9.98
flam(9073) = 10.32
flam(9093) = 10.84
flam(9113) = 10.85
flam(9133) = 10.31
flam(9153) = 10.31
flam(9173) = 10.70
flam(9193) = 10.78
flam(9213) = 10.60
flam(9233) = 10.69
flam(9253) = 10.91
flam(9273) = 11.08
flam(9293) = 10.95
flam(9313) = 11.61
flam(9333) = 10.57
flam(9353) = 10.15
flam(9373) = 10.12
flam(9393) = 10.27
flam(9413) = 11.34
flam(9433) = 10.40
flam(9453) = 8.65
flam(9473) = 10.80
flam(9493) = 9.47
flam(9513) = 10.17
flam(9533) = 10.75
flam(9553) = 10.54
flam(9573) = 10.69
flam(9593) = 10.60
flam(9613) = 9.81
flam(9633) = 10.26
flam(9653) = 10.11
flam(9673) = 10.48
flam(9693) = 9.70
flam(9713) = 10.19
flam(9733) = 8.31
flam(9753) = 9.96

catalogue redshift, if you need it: 0.139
